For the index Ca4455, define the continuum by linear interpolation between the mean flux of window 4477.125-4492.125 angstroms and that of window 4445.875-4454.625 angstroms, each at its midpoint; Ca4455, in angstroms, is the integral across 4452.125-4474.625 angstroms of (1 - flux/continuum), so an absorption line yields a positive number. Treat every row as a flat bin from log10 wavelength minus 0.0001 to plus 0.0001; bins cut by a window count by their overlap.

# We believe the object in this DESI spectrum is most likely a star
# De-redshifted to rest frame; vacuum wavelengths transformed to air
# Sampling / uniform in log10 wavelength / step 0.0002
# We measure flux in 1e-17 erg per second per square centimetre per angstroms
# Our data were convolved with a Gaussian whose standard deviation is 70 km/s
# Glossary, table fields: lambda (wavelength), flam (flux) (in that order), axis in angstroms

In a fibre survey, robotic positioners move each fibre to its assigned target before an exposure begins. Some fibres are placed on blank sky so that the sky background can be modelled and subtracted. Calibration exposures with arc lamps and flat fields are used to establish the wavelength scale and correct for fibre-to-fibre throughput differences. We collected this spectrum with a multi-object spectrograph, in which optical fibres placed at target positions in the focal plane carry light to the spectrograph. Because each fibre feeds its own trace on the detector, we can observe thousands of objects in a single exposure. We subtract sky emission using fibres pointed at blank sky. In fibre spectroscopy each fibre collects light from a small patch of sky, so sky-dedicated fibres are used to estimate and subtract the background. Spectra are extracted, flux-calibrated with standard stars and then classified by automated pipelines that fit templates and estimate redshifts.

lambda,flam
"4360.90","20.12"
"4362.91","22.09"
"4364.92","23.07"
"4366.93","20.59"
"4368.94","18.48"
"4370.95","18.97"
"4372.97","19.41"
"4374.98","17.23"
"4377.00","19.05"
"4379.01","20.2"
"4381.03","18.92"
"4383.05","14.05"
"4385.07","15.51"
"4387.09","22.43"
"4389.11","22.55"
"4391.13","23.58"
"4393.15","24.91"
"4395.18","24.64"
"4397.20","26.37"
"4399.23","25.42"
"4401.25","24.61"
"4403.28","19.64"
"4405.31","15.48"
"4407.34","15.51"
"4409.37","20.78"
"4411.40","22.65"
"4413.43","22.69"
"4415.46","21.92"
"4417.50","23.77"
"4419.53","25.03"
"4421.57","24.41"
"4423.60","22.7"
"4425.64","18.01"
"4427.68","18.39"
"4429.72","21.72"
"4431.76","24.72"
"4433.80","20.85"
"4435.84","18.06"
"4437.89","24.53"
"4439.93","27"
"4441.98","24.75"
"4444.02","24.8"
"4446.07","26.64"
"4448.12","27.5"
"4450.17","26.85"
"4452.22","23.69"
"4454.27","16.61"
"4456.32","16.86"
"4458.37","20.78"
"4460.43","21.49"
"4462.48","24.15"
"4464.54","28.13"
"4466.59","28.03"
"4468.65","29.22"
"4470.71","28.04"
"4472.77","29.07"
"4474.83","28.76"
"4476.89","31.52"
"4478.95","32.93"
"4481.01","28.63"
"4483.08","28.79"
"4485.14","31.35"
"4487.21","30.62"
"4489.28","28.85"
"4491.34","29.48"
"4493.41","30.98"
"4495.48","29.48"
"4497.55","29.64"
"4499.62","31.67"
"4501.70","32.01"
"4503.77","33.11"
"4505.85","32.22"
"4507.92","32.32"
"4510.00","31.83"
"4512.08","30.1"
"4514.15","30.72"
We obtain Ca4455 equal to 2.1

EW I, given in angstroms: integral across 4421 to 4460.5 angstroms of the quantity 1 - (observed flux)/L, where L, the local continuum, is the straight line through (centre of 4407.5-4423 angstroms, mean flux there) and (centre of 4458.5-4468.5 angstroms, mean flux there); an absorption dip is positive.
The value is 2.5 angstroms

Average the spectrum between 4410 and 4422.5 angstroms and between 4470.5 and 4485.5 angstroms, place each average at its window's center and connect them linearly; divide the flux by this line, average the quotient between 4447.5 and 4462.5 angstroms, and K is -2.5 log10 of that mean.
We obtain 0.24 mag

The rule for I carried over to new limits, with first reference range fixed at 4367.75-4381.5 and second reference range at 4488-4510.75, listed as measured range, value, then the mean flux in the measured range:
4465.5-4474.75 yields -0.1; 28.6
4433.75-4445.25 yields 0.7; 23.6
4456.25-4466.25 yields 1.5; 23.2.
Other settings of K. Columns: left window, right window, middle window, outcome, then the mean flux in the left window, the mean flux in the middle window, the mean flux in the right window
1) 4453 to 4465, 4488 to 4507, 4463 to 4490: -0.160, 21.1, 29.4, 30.8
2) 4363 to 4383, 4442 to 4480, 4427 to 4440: 0.090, 19.4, 21.9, 25.8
